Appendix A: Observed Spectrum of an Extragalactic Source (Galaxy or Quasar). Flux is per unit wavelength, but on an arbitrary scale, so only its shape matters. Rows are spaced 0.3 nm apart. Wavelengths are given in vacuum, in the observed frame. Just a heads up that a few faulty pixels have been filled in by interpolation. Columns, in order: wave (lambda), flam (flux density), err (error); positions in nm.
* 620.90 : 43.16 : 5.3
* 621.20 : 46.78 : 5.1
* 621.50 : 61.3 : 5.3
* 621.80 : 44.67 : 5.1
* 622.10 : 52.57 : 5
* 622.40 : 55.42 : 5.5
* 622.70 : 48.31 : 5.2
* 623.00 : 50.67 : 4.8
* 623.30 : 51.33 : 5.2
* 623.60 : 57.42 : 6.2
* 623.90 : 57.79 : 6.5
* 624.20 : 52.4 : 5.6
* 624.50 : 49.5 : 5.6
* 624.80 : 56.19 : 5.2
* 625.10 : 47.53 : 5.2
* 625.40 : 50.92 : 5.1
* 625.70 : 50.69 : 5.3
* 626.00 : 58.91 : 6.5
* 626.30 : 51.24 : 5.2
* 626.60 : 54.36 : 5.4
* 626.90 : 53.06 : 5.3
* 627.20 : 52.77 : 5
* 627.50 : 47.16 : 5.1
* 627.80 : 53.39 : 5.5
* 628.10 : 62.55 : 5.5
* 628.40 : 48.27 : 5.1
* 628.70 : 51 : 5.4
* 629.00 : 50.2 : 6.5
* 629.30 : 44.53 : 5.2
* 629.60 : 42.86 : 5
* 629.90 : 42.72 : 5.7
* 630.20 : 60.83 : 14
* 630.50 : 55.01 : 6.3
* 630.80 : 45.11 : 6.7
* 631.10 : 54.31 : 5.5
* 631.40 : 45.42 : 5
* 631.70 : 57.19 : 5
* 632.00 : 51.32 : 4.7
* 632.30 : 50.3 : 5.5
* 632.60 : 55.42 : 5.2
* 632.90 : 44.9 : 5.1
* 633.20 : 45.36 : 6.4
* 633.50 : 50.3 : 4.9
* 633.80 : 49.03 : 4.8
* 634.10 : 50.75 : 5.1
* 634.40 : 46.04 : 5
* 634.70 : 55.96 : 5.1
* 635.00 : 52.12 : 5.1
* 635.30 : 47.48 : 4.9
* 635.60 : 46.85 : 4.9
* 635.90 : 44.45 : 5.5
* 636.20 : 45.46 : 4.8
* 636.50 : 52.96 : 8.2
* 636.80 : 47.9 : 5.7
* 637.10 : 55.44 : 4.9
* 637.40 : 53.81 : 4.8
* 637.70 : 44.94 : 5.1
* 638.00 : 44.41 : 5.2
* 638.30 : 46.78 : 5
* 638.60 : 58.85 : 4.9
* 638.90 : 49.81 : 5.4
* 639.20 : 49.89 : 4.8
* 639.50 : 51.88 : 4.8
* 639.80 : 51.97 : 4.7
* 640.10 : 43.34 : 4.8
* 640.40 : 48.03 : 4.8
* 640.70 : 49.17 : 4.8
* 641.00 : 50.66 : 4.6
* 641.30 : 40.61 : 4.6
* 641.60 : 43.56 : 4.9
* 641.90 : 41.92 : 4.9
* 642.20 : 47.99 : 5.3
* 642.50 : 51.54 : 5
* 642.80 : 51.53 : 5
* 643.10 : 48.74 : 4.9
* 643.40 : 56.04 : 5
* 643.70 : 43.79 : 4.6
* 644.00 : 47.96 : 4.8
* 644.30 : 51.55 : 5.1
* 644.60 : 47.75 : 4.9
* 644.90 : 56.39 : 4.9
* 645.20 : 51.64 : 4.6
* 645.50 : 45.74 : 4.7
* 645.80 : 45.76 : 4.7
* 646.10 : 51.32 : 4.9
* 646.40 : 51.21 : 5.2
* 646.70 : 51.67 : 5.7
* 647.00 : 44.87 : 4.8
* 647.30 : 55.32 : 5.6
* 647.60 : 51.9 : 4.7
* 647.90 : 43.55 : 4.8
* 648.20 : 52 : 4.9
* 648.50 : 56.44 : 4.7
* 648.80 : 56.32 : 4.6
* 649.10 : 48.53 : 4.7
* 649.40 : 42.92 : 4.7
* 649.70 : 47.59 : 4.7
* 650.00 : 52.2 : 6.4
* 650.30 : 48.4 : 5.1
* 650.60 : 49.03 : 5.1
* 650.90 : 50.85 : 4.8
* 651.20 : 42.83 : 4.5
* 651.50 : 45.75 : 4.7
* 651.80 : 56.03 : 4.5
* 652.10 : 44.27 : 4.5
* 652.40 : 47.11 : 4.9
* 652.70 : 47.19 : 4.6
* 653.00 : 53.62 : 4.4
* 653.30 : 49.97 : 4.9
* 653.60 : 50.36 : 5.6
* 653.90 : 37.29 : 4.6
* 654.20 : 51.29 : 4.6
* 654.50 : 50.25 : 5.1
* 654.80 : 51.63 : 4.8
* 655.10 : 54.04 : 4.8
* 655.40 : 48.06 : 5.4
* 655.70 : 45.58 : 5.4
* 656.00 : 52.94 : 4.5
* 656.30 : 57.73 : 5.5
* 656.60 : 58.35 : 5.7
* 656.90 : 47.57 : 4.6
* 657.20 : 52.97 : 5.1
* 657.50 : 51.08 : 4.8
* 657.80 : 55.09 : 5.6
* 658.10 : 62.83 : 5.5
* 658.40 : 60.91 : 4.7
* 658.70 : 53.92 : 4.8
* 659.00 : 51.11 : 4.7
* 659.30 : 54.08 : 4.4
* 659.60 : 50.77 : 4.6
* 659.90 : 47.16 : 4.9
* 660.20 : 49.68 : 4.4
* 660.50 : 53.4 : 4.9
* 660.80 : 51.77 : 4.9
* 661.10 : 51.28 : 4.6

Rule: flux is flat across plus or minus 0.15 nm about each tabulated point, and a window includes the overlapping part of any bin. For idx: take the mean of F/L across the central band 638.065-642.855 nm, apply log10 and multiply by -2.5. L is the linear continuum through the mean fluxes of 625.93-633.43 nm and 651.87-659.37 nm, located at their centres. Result 0.06 mag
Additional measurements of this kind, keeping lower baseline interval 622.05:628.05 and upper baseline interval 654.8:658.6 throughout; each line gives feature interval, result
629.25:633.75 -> 0.07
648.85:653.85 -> 0.11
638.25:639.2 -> 0.02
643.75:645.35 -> 0.06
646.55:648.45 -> 0.07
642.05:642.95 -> 0.06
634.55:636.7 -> 0.08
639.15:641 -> 0.09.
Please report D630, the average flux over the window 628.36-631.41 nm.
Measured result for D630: 49.3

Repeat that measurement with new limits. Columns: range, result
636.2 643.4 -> 49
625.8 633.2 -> 51.2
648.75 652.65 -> 48.4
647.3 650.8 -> 50.1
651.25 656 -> 48.8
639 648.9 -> 49.4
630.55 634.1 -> 50.1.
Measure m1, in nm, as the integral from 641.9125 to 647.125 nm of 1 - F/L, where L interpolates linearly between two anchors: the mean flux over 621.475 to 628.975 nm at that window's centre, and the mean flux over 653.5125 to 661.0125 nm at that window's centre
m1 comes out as 0.27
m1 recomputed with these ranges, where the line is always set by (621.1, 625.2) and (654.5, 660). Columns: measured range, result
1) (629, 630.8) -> 0.123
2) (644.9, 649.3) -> 0.192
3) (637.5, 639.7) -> 0.127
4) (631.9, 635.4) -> 0.178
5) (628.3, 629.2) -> 0.050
